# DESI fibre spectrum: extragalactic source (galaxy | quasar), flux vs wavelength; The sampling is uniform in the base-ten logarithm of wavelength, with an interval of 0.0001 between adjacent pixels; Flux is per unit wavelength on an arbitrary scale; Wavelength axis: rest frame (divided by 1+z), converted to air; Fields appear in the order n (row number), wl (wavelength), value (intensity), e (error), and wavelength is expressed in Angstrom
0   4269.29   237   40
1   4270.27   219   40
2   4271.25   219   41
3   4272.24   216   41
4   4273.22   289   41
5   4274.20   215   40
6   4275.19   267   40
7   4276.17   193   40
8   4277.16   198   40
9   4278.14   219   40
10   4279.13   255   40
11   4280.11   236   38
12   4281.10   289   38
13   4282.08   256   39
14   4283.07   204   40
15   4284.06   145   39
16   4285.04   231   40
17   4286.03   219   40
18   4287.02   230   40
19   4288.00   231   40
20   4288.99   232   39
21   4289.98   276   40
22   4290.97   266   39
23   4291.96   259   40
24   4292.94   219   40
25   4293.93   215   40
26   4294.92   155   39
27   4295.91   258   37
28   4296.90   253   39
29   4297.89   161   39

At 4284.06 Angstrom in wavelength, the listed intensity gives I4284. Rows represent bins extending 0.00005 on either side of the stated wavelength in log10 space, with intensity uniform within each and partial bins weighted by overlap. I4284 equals 145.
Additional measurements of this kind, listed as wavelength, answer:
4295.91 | 258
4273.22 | 289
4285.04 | 231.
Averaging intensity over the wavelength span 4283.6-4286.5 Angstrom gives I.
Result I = 199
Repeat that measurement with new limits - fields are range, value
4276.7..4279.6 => 224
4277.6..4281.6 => 250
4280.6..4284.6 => 224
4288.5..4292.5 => 258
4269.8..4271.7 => 219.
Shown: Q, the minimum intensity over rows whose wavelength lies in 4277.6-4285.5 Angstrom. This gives 145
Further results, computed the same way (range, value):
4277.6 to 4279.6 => 219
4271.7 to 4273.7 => 216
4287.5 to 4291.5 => 231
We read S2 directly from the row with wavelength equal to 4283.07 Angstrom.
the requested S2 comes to 204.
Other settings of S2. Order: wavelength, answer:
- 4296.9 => 253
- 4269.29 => 237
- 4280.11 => 236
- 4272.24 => 216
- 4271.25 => 219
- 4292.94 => 219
